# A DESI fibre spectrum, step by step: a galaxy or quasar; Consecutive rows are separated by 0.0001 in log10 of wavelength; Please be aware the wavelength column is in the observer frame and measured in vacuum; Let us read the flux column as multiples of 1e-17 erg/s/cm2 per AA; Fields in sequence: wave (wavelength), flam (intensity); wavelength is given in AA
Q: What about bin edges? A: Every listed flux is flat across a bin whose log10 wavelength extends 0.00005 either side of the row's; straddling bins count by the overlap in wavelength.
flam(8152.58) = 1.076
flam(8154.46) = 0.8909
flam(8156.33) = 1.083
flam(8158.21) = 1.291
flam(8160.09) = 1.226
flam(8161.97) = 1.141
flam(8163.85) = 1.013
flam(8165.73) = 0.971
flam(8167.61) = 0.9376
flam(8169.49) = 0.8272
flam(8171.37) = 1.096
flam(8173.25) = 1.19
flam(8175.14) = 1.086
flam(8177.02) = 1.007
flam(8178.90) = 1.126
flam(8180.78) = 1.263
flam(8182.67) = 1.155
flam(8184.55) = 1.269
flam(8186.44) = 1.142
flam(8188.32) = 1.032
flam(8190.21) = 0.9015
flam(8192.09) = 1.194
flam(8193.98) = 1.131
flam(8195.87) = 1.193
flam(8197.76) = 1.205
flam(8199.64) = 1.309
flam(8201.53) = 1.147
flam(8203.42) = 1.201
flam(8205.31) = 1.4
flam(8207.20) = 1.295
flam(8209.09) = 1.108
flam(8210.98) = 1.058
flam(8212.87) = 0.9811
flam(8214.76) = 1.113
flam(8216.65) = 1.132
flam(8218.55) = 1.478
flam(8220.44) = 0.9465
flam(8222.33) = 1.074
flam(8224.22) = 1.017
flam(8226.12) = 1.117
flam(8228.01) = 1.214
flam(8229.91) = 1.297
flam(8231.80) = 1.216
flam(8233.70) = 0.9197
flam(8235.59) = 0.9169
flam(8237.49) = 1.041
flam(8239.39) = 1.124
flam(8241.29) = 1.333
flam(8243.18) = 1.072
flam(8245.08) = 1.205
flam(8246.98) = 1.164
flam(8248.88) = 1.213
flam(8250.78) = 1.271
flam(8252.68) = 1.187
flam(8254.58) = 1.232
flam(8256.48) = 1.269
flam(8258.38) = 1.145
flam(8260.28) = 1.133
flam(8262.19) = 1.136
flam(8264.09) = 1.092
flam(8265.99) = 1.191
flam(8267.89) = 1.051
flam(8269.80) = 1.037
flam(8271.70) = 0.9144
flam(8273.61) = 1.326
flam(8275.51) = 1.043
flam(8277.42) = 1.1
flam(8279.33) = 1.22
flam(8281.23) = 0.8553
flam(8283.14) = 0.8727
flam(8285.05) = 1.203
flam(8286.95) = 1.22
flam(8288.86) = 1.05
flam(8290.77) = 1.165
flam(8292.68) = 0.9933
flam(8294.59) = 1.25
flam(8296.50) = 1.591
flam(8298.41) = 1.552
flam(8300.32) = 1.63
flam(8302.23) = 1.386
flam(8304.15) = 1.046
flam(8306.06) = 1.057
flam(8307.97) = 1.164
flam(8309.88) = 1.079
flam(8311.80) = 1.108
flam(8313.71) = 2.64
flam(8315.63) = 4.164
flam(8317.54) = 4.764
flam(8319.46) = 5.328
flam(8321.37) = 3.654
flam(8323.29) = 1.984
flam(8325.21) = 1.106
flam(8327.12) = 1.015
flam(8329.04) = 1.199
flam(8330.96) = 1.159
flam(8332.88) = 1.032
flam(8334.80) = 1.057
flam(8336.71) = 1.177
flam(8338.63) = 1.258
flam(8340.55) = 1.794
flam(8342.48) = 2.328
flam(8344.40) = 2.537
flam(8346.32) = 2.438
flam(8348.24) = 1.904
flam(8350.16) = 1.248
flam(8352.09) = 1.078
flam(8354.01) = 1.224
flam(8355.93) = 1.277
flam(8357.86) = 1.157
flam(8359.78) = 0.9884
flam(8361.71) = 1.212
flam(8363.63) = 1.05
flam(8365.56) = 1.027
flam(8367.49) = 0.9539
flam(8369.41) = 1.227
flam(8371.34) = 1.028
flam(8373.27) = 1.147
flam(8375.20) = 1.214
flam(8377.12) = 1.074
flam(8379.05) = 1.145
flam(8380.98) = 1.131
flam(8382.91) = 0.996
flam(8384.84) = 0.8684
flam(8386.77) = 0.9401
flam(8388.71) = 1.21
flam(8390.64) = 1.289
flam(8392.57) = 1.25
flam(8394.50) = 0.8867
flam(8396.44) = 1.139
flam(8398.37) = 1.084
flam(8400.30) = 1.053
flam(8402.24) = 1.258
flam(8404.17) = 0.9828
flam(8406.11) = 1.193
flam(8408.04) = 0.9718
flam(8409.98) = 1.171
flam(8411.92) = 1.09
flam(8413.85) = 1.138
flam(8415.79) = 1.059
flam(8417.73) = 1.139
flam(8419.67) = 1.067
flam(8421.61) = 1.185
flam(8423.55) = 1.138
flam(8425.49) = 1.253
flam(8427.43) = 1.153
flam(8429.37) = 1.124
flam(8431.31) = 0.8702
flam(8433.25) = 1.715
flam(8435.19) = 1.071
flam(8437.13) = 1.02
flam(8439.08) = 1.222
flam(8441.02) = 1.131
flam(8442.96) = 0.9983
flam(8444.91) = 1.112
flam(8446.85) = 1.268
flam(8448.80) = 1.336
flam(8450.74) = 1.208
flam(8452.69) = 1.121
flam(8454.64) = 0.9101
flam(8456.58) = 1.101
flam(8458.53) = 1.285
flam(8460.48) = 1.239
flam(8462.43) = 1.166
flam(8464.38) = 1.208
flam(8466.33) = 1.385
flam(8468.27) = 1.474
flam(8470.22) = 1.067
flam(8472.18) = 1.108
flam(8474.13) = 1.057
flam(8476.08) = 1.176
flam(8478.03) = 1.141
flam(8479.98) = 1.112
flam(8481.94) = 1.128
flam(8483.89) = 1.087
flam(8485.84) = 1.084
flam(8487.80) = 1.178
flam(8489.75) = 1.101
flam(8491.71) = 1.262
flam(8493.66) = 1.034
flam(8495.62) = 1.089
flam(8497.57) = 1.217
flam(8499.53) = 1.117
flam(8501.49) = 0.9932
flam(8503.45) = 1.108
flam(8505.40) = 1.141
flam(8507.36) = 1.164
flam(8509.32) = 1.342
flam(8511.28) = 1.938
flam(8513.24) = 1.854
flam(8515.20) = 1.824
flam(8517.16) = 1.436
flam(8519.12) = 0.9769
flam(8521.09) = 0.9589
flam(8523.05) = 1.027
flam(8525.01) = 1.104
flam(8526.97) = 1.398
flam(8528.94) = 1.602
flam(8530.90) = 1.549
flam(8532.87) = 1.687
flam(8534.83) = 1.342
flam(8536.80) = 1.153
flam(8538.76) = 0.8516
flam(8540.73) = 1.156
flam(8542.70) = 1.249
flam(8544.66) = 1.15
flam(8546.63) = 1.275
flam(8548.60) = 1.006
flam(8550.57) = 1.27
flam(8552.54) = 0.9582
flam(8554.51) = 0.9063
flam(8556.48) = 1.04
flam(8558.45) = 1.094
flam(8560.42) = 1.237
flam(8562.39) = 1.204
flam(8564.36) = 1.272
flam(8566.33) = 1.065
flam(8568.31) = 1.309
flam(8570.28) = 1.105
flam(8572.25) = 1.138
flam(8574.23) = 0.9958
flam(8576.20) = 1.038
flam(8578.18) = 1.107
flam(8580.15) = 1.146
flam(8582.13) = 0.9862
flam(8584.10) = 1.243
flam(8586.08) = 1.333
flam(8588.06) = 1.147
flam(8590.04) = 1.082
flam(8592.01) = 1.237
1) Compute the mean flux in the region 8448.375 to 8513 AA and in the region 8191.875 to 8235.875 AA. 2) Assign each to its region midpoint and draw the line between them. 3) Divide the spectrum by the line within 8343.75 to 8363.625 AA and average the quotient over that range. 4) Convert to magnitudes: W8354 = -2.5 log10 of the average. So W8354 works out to -0.24 mag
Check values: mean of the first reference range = 1.16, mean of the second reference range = 1.19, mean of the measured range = 1.47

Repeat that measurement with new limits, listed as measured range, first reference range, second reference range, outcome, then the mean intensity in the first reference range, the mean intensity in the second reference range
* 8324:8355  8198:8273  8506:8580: -0.24 mag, 1.15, 1.24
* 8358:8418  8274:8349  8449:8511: 0.31 mag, 1.69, 1.17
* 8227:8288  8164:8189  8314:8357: 0.35 mag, 1.08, 2.04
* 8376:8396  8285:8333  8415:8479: 0.32 mag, 1.81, 1.17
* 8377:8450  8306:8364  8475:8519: 0.34 mag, 1.83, 1.25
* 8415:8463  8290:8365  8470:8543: 0.22 mag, 1.71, 1.23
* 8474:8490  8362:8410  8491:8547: 0.09 mag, 1.09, 1.28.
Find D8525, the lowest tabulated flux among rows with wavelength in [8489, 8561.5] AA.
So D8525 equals 0.8516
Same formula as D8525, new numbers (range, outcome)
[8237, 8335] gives 0.8553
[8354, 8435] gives 0.8684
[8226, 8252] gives 0.9169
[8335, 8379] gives 0.9539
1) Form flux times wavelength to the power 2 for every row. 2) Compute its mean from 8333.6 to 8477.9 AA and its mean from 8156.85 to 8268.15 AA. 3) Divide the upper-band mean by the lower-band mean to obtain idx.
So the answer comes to 1.11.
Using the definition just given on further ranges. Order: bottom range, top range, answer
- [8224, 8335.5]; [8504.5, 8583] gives 0.92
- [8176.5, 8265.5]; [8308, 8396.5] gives 1.41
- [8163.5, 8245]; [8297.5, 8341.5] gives 1.72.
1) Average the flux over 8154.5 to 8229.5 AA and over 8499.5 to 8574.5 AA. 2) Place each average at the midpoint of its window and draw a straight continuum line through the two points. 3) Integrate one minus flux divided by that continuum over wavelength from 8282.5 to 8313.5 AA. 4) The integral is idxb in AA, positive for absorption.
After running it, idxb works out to -2.3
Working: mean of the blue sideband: 1.13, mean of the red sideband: 1.23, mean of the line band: 1.25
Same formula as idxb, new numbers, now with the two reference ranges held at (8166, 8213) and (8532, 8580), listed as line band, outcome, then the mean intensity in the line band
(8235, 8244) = 0.2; 1.1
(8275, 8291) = 0.8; 1.08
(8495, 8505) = 0.3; 1.11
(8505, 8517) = -4.3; 1.56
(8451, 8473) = -0.9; 1.19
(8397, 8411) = 0.5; 1.1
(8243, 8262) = -1.0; 1.19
